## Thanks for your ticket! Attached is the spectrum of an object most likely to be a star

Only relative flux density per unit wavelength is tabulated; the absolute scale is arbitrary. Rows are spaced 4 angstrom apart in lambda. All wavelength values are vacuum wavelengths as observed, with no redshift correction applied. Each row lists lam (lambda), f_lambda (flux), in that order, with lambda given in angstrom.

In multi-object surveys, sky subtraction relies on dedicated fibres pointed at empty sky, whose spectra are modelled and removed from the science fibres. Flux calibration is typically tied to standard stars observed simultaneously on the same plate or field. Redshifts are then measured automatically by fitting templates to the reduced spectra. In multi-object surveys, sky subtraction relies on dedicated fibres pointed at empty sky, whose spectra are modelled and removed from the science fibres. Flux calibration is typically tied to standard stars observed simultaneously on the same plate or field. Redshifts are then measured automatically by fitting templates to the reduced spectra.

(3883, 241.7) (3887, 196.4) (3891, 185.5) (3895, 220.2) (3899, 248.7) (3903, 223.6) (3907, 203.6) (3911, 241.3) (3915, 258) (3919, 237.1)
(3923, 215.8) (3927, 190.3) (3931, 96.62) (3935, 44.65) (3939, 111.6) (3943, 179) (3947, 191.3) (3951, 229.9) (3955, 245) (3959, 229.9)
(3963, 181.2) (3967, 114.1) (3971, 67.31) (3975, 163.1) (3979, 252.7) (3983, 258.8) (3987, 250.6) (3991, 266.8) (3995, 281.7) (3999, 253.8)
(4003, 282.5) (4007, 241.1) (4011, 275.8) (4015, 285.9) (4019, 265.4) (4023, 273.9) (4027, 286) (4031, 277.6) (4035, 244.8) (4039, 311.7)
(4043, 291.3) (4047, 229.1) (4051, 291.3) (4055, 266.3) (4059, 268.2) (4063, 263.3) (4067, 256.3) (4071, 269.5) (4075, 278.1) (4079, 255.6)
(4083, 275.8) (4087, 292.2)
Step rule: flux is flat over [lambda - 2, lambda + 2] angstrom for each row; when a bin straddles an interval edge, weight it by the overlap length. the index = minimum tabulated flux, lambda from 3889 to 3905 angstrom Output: 185.5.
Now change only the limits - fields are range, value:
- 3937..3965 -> 111.6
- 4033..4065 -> 229.1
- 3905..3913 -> 203.6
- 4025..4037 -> 244.8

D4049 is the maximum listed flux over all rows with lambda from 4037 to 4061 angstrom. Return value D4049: 311.7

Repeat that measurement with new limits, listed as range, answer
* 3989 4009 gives 282.5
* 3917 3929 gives 237.1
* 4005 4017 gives 285.9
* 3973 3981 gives 252.7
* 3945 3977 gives 245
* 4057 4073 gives 269.5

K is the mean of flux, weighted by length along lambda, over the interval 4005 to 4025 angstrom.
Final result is 268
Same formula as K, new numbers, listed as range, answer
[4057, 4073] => 264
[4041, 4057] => 270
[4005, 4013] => 258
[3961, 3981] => 156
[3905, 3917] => 234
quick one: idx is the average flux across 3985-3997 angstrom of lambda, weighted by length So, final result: 266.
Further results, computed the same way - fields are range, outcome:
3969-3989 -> 199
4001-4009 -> 262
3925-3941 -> 111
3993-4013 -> 267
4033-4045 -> 283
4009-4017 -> 281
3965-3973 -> 90.7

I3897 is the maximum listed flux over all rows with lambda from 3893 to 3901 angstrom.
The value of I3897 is 248.7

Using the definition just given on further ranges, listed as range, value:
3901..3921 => 258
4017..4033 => 286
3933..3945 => 179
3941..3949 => 191.3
